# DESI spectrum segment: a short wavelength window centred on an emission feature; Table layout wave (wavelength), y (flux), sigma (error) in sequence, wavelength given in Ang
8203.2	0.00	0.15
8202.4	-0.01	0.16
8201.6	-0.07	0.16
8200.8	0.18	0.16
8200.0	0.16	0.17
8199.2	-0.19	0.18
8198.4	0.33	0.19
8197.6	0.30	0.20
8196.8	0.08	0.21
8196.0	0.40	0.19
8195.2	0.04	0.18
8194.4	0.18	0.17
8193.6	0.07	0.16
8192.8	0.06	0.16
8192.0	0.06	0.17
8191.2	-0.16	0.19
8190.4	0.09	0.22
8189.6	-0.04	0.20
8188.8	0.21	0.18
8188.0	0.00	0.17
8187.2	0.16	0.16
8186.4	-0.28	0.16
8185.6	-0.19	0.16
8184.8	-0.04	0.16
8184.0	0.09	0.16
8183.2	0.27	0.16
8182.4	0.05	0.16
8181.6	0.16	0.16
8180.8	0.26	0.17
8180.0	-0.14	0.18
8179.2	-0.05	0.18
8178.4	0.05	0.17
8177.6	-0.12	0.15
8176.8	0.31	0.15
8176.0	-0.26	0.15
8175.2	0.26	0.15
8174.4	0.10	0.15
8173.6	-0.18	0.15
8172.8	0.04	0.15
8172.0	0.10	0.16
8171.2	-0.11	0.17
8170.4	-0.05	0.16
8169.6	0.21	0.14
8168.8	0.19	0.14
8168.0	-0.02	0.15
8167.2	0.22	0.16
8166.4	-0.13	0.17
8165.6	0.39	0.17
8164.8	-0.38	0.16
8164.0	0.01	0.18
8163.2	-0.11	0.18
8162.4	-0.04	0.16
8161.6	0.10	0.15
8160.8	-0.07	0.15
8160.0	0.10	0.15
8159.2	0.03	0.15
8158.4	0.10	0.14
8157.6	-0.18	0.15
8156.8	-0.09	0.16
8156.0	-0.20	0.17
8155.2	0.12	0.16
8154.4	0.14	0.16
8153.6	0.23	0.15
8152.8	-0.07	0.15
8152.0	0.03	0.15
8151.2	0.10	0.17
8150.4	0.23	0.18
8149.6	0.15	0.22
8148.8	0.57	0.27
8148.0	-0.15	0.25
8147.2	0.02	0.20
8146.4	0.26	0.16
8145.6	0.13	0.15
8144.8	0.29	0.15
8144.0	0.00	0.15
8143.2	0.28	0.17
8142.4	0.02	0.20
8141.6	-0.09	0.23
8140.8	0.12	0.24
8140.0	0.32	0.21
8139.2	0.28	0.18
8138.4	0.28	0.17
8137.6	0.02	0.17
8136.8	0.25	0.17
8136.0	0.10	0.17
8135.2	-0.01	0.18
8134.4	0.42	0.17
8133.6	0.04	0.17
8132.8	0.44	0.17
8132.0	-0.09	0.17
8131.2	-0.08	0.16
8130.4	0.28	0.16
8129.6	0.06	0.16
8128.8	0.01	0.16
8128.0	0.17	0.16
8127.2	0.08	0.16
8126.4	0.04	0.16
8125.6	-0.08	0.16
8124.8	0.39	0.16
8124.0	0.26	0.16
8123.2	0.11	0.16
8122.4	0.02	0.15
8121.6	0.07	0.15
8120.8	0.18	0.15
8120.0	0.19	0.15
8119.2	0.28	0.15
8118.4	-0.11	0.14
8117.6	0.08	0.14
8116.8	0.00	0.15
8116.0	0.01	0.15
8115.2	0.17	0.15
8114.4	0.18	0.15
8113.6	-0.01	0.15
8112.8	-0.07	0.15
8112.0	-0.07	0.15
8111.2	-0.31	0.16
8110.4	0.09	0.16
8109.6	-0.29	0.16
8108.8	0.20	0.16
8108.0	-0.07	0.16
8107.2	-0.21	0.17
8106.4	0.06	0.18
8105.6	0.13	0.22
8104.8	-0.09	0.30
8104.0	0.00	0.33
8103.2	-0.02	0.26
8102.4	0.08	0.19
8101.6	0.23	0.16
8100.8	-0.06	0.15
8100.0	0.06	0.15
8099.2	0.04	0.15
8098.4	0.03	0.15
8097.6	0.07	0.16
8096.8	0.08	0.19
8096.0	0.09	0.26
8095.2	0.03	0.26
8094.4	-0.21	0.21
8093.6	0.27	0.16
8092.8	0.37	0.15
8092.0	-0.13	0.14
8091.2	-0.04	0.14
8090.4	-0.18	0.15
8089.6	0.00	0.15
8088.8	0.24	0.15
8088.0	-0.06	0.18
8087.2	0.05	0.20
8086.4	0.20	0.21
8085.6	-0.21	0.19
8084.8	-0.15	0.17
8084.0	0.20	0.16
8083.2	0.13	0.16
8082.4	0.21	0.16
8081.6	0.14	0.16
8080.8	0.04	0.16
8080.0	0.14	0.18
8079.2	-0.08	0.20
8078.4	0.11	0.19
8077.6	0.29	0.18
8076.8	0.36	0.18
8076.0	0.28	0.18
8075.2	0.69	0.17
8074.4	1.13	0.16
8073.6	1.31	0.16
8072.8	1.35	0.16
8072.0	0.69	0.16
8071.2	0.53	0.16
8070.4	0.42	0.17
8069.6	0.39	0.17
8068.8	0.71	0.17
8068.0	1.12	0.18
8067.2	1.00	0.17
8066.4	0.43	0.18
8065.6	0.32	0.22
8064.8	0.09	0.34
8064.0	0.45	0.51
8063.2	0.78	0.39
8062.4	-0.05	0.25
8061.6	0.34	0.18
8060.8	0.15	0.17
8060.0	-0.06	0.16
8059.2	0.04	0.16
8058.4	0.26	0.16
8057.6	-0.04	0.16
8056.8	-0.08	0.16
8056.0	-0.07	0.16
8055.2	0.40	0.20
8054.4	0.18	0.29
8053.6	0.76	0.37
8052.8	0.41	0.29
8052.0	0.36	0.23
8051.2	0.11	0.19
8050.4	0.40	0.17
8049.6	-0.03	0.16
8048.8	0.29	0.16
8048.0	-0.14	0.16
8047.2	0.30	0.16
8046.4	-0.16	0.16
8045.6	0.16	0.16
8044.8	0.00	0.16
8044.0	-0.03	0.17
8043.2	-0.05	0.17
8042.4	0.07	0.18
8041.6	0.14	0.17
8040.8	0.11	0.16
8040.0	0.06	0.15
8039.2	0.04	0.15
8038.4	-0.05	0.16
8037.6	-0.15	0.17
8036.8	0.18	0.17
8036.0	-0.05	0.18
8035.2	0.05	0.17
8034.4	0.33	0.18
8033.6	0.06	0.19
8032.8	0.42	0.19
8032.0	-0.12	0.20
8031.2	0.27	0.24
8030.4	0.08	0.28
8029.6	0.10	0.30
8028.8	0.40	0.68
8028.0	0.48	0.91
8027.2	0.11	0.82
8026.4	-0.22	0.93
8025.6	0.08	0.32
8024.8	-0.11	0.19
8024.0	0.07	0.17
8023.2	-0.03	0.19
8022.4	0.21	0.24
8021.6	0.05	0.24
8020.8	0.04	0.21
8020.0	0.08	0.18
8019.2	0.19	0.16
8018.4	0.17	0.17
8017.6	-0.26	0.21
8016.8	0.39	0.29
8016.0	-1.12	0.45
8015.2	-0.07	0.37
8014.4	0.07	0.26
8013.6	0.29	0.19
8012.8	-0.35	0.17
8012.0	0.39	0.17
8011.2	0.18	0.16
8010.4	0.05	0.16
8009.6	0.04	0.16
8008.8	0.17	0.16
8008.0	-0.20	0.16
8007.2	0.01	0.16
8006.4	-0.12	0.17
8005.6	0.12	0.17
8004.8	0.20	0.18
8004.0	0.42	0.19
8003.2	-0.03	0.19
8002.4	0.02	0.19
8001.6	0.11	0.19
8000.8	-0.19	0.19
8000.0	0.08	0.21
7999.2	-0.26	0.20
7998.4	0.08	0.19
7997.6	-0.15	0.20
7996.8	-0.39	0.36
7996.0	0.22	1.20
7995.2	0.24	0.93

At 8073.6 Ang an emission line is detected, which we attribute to [O II]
